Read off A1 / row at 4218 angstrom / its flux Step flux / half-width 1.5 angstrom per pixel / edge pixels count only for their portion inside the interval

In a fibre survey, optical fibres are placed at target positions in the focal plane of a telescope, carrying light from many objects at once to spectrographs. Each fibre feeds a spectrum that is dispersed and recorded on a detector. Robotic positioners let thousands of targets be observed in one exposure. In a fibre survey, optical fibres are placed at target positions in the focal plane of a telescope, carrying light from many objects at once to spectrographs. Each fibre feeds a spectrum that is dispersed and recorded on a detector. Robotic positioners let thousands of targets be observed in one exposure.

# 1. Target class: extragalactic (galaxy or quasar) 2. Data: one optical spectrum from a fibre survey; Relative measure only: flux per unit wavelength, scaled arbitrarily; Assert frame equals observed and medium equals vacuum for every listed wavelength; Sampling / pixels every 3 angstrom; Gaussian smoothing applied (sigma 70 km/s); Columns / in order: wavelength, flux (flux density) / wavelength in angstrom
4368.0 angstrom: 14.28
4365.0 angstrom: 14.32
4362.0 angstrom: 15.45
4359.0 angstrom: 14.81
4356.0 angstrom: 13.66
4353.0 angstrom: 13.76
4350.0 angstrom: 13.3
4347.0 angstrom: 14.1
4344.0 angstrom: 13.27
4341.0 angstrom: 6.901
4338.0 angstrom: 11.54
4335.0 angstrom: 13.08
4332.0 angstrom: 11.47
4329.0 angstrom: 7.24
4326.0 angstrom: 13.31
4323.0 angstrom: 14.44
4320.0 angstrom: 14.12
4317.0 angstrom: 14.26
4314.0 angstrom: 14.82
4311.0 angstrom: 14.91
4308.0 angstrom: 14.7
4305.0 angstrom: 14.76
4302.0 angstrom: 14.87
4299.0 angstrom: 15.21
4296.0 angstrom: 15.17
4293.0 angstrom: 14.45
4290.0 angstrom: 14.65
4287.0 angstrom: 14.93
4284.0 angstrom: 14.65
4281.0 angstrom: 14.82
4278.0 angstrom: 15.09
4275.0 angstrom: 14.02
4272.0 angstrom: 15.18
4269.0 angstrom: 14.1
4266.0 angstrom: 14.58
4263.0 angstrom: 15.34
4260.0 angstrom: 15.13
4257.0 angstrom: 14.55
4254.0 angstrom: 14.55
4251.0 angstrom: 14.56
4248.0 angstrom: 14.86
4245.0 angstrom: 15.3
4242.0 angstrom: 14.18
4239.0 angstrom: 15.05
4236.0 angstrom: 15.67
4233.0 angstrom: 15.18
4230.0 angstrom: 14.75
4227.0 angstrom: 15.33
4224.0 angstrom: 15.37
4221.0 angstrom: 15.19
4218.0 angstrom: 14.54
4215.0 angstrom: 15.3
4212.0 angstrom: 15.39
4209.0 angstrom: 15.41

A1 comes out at 14.54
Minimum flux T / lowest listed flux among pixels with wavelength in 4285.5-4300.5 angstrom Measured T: 14.45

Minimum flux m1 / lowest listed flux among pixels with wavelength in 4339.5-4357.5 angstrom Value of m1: 6.901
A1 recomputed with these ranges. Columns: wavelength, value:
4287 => 14.93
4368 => 14.28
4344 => 13.27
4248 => 14.86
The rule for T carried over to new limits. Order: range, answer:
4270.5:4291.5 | 14.02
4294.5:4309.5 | 14.7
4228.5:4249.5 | 14.18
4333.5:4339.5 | 11.54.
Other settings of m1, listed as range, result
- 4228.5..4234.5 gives 14.75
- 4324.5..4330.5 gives 7.24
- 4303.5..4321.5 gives 14.12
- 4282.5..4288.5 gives 14.65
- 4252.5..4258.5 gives 14.55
